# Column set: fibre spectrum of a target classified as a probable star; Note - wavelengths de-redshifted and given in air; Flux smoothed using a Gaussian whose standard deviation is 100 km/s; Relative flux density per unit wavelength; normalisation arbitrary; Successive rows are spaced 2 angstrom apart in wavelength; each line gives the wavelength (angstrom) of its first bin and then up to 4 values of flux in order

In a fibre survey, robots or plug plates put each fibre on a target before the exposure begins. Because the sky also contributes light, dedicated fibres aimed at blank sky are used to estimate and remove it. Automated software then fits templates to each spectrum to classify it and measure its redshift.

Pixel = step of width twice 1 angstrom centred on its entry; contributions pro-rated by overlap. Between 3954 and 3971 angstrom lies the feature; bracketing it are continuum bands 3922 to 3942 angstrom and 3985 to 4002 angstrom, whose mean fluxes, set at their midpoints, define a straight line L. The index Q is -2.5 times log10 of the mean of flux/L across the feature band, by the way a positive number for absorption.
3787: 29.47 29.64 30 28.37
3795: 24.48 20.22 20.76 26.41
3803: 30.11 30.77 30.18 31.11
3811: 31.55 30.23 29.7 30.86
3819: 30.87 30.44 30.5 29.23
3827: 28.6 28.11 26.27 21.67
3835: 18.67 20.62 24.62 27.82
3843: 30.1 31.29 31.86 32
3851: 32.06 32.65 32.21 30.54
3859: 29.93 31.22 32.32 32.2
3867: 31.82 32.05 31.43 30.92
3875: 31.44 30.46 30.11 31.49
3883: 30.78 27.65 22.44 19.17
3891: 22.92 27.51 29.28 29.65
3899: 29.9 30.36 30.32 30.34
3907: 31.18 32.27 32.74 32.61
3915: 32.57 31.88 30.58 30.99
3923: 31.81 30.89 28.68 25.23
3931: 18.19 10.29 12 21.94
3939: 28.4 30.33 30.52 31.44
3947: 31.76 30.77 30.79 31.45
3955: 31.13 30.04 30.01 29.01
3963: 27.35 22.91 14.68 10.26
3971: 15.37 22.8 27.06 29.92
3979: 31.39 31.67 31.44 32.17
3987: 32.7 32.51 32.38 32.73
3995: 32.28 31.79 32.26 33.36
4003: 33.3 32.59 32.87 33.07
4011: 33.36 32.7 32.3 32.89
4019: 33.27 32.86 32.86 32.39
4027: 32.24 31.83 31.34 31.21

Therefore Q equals 0.17 mag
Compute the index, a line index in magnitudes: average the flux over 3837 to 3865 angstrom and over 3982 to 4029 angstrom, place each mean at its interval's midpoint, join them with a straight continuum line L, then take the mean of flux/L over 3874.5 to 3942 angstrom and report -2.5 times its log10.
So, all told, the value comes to 0.12 mag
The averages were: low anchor 30.4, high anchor 32.6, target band 27.8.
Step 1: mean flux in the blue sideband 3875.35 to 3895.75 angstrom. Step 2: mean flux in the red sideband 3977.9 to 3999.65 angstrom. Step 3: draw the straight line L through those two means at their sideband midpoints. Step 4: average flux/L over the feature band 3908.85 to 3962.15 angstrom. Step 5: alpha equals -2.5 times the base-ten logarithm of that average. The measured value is 0.05 mag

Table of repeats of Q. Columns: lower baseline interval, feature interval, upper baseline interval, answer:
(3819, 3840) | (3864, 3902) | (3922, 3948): -0.128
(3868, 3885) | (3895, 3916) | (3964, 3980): -0.110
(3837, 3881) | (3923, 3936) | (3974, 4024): 0.402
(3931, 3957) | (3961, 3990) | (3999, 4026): 0.141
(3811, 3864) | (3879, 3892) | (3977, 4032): 0.153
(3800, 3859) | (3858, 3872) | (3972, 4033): -0.070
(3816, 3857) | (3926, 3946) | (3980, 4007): 0.292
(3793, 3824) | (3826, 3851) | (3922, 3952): 0.038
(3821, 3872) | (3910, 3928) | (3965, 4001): -0.106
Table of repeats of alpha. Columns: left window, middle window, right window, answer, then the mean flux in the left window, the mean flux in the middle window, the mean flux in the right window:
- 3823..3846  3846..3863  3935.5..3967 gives -0.18 mag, 26.3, 31.6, 28.5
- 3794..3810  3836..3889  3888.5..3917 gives -0.05 mag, 26.8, 29.9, 29.6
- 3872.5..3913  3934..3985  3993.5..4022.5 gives 0.17 mag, 29.1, 26.7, 32.8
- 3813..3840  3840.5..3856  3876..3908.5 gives -0.14 mag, 27.1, 31.4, 28.4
